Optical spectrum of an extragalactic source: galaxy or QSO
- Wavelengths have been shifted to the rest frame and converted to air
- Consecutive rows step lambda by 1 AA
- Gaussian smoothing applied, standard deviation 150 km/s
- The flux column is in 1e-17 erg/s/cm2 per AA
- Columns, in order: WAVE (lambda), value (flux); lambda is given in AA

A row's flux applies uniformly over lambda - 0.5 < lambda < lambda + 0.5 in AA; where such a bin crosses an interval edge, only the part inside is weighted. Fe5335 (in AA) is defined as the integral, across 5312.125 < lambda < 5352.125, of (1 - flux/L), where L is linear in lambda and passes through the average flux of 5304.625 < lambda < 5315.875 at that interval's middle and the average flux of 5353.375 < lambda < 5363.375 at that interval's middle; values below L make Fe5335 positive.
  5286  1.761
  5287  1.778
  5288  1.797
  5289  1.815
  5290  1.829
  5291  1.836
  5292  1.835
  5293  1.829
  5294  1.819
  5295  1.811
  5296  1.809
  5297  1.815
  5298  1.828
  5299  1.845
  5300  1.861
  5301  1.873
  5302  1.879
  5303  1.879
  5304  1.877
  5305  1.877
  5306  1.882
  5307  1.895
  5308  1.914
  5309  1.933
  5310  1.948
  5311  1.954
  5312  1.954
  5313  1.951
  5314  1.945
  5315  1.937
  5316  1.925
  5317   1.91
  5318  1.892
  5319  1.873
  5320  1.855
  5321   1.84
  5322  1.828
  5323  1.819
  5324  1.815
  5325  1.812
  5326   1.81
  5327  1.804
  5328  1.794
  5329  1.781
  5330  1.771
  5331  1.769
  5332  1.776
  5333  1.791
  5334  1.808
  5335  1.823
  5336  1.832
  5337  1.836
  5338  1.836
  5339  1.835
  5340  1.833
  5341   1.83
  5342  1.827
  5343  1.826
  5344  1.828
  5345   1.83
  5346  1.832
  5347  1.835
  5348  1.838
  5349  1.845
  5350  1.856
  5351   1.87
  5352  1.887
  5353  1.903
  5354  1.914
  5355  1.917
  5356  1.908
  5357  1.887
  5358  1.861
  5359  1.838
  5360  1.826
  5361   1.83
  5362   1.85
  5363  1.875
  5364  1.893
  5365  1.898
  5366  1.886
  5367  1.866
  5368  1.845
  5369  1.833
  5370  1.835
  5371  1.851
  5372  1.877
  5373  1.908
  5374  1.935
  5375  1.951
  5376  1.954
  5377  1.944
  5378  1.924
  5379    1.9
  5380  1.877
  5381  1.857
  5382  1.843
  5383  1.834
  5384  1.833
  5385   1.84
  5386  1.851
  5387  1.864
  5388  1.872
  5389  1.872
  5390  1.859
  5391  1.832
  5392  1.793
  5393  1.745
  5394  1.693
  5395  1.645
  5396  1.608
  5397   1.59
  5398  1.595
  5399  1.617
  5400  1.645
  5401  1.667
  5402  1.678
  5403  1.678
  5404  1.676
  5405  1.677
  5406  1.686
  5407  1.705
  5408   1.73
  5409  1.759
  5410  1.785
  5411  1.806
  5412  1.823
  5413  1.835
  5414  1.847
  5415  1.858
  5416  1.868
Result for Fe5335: 1.3 AA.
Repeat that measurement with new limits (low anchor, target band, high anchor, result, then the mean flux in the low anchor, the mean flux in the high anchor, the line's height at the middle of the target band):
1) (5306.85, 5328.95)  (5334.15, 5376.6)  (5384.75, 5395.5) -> -0.5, 1.88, 1.81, 1.84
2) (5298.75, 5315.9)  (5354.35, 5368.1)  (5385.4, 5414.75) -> -0.5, 1.91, 1.74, 1.81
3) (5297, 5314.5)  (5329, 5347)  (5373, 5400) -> 0.5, 1.9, 1.81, 1.86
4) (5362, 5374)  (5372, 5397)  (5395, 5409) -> -1.0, 1.87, 1.66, 1.77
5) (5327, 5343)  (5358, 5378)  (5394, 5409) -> -1.7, 1.81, 1.66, 1.74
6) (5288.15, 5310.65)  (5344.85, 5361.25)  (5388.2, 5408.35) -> -0.8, 1.86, 1.7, 1.77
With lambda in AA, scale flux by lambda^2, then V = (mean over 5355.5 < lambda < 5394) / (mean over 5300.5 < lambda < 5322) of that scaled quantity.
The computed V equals 1.0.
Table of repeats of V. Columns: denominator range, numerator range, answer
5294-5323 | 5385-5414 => 0.96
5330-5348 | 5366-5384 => 1.05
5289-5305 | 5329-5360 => 1.02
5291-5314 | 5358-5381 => 1.03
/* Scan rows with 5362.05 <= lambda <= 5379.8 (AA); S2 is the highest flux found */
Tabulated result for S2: 1.954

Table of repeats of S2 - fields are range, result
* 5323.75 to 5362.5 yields 1.917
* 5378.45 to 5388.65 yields 1.9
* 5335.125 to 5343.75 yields 1.836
